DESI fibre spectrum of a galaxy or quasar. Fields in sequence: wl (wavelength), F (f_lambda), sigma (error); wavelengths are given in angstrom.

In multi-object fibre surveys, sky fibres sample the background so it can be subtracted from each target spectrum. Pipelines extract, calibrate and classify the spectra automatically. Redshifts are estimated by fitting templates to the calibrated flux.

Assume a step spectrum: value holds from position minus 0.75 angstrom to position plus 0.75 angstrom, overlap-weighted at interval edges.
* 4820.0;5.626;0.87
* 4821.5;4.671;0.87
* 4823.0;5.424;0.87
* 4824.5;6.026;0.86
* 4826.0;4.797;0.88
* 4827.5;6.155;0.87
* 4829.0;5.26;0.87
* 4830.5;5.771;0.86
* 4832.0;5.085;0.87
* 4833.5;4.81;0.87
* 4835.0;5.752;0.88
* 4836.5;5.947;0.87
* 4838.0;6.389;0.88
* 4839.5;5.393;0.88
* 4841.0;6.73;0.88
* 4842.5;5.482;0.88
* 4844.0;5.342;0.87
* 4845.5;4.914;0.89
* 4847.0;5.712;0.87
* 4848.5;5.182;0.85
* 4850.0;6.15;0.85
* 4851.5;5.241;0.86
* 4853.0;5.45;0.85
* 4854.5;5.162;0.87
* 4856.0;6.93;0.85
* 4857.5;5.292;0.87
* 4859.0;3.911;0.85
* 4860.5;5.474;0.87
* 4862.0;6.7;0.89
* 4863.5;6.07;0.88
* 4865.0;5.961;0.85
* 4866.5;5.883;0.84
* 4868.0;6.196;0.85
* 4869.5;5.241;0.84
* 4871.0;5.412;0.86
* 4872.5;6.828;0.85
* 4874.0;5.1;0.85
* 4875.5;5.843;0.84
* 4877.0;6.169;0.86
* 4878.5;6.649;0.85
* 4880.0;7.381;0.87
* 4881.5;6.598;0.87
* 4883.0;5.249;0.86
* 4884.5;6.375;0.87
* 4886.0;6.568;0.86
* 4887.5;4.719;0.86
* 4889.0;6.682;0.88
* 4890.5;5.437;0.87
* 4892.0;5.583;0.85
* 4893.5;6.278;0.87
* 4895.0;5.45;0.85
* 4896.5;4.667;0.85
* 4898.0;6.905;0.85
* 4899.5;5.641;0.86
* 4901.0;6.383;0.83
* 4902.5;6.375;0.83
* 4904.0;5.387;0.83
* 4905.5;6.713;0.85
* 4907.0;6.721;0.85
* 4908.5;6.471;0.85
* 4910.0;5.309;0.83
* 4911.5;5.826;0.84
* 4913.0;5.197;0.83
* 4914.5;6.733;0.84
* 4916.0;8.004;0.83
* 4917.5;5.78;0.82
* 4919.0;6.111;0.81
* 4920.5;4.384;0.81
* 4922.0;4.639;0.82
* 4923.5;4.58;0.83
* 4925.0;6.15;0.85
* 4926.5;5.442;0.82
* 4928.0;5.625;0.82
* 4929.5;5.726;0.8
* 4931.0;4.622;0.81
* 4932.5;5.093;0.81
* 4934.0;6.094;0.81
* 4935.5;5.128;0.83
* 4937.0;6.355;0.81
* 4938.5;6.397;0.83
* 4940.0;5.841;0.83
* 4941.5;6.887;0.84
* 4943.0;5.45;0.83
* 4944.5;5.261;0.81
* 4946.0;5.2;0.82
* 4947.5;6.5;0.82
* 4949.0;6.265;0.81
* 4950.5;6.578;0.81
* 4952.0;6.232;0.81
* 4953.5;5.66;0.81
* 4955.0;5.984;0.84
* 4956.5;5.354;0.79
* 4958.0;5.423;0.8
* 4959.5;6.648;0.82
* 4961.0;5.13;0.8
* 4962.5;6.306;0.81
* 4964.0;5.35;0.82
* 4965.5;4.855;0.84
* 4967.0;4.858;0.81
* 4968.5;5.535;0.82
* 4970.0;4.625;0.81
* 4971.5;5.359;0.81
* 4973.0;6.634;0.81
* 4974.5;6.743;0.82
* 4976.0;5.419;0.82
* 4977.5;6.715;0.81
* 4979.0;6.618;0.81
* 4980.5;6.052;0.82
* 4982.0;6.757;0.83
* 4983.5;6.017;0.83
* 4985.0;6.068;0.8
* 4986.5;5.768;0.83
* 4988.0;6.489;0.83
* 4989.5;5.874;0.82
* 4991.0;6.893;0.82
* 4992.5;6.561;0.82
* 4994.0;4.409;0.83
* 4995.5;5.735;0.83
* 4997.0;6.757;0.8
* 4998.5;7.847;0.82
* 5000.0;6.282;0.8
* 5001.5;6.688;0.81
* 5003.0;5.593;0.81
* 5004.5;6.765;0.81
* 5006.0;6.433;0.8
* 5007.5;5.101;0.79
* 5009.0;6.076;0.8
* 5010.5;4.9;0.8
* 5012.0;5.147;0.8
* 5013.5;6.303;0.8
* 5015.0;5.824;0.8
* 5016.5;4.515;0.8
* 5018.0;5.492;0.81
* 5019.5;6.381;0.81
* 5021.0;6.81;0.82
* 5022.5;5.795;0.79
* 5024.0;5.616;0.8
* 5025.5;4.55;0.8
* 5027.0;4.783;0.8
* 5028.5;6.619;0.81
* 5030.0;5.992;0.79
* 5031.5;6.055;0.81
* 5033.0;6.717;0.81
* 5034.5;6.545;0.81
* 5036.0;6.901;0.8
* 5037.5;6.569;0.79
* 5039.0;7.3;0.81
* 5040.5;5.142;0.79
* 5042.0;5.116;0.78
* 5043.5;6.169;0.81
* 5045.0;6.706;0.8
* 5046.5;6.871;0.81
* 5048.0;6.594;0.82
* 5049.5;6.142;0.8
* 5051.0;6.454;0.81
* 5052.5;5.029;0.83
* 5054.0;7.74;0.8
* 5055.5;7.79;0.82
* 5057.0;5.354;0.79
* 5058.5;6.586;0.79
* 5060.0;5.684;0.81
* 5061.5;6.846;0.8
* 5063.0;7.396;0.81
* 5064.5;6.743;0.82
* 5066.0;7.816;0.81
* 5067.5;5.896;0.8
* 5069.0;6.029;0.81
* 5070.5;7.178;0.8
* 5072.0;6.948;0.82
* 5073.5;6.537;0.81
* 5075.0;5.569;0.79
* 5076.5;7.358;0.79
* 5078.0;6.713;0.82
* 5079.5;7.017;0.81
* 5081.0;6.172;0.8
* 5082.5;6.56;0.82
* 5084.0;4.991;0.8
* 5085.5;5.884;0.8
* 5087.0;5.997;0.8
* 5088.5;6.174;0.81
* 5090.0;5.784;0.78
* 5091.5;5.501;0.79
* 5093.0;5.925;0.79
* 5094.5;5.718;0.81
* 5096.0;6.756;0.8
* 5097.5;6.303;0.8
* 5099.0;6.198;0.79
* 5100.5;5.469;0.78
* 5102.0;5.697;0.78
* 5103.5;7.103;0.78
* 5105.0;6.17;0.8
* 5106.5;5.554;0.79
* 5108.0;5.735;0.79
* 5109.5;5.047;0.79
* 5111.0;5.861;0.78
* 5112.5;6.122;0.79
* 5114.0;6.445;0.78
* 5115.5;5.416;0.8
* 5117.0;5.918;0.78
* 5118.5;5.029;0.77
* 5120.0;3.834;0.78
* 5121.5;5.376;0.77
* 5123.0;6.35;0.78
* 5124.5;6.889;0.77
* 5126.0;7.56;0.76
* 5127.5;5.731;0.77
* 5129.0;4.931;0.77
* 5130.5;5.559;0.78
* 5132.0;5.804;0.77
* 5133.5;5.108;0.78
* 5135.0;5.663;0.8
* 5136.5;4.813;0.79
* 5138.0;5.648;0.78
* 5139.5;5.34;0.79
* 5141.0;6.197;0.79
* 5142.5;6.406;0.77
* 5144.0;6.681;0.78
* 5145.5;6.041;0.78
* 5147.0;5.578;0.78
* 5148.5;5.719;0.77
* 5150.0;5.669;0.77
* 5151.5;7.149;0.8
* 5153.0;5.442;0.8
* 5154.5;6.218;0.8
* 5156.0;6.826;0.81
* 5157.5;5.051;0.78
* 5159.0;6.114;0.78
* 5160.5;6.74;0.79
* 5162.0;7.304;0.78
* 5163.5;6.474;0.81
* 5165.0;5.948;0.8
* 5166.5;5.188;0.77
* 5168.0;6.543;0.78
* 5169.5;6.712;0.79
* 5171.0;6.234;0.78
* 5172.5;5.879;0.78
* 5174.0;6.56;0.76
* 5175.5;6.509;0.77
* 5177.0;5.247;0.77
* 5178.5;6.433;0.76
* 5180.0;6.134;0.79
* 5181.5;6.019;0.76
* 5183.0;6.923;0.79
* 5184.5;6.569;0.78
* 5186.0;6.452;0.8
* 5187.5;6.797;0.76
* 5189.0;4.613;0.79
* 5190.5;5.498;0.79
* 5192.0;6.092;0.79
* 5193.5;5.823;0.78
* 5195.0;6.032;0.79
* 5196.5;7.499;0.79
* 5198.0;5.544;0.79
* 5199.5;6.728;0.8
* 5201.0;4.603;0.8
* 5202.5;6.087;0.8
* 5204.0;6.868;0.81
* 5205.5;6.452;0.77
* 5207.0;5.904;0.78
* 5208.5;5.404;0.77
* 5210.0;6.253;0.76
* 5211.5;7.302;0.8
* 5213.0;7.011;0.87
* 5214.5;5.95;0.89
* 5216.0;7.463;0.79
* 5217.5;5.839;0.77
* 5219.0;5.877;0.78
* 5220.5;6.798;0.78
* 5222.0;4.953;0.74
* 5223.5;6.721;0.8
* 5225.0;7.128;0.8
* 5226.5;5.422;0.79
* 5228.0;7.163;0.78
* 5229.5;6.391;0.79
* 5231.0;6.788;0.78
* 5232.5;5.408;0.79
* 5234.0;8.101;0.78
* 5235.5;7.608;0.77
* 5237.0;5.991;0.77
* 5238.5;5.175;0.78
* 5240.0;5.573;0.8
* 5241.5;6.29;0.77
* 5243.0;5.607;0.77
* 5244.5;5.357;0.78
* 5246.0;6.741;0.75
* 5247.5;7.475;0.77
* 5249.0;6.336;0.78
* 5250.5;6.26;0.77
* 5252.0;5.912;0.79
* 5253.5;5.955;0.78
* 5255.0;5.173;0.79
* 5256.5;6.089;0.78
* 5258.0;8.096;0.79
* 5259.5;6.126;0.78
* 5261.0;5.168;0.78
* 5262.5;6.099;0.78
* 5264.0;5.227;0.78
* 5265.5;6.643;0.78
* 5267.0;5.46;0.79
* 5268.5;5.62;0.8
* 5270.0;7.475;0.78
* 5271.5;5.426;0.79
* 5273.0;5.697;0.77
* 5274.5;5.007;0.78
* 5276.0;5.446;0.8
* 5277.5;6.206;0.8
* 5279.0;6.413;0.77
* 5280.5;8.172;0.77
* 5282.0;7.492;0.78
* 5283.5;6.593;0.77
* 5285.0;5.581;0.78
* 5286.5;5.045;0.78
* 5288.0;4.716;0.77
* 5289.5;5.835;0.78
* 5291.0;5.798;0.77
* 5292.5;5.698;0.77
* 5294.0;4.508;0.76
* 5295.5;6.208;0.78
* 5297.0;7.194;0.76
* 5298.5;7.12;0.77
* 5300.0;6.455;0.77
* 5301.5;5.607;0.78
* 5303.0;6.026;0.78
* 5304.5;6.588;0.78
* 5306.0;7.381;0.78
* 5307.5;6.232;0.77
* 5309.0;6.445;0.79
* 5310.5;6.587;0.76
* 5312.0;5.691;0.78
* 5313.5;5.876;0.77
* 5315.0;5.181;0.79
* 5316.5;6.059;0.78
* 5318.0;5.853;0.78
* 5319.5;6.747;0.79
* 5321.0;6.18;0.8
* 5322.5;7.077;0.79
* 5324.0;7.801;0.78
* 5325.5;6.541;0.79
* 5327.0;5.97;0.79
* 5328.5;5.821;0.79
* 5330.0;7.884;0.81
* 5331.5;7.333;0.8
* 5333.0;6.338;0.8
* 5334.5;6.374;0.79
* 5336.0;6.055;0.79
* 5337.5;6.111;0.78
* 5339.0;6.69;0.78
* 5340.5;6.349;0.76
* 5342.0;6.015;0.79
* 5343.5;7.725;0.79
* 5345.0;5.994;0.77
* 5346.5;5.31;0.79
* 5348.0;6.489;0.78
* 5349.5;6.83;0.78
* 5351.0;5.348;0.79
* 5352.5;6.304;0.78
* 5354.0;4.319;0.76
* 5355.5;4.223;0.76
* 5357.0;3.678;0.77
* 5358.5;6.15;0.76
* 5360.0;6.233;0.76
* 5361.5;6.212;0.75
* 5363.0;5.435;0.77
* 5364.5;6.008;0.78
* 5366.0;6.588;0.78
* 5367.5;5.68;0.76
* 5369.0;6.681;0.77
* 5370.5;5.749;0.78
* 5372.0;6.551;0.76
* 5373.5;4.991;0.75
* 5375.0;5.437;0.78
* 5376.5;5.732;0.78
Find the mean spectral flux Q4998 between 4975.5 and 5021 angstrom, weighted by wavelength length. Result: 6.07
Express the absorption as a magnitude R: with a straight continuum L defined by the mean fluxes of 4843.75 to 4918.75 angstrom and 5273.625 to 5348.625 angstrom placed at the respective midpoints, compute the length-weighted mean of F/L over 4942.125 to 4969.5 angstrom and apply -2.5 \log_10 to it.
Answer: 0.05 mag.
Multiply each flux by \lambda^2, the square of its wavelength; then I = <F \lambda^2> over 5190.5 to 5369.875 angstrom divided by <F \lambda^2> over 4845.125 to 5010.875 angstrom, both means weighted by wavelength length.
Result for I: 1.20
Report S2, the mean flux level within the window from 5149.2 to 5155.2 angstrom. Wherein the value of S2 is 6.12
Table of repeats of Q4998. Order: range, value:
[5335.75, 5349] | 6.32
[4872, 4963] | 5.9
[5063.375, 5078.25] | 6.7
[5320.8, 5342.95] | 6.59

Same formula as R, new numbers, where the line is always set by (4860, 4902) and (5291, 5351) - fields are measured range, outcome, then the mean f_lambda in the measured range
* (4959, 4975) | 0.084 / 5.61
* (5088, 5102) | 0.036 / 5.96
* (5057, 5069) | -0.076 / 6.58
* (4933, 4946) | 0.030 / 5.87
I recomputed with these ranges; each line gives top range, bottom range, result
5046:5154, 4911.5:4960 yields 1.12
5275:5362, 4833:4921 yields 1.25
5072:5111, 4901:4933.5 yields 1.13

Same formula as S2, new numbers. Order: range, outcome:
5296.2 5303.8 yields 6.48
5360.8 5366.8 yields 6.06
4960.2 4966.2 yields 5.43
